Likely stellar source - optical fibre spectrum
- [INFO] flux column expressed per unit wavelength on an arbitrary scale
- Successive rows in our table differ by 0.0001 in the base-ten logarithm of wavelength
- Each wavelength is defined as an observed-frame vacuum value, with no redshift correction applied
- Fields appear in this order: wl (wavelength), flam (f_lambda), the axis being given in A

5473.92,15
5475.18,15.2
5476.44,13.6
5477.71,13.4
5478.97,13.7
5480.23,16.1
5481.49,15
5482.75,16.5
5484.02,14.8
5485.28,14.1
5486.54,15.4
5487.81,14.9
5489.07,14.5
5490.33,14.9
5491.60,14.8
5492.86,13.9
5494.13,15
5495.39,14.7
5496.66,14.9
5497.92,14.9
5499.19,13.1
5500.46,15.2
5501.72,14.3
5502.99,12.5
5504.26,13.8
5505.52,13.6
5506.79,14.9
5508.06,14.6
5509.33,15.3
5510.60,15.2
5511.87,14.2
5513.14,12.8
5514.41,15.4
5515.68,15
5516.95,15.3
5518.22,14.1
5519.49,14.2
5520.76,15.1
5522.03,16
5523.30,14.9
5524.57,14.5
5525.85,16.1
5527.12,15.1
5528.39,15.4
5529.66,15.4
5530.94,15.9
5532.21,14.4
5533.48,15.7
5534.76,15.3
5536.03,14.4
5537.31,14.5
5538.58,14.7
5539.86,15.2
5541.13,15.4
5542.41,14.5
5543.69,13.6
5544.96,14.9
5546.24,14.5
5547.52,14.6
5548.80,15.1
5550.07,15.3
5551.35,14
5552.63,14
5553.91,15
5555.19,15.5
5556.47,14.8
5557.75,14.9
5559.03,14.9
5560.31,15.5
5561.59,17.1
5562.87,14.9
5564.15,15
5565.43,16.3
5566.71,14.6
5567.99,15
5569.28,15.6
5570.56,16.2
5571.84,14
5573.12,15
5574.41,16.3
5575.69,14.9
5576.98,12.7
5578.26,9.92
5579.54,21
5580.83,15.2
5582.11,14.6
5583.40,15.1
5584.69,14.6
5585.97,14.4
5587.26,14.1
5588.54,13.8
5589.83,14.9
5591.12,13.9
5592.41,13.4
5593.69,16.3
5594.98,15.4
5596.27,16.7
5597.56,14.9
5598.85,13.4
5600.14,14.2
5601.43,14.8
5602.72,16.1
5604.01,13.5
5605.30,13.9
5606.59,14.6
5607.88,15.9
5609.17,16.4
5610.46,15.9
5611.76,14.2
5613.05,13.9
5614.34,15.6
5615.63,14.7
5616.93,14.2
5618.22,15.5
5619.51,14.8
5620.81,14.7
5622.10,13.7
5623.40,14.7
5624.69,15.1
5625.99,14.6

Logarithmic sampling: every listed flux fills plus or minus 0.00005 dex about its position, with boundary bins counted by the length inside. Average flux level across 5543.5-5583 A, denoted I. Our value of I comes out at 15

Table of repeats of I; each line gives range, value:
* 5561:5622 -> 14.9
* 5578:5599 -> 14.9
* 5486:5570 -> 14.8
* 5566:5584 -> 15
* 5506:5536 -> 15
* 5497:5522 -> 14.4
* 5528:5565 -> 15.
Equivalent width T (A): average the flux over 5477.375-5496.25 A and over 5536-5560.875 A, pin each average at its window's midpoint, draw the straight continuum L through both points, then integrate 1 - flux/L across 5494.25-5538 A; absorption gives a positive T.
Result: 0.2 A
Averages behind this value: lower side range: 14.8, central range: 14.7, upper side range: 14.8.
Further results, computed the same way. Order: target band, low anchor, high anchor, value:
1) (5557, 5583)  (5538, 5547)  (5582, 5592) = -1.23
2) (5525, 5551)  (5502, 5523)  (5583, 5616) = -0.71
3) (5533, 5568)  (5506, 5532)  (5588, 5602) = -0.29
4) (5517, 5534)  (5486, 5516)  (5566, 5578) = -0.65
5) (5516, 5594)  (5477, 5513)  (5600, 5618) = -1.12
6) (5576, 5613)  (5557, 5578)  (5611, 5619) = 0.25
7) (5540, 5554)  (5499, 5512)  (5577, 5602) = -0.13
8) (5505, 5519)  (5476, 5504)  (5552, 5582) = 0.12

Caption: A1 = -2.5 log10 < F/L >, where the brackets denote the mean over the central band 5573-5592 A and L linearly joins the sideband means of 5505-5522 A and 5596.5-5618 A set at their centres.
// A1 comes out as 0.01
